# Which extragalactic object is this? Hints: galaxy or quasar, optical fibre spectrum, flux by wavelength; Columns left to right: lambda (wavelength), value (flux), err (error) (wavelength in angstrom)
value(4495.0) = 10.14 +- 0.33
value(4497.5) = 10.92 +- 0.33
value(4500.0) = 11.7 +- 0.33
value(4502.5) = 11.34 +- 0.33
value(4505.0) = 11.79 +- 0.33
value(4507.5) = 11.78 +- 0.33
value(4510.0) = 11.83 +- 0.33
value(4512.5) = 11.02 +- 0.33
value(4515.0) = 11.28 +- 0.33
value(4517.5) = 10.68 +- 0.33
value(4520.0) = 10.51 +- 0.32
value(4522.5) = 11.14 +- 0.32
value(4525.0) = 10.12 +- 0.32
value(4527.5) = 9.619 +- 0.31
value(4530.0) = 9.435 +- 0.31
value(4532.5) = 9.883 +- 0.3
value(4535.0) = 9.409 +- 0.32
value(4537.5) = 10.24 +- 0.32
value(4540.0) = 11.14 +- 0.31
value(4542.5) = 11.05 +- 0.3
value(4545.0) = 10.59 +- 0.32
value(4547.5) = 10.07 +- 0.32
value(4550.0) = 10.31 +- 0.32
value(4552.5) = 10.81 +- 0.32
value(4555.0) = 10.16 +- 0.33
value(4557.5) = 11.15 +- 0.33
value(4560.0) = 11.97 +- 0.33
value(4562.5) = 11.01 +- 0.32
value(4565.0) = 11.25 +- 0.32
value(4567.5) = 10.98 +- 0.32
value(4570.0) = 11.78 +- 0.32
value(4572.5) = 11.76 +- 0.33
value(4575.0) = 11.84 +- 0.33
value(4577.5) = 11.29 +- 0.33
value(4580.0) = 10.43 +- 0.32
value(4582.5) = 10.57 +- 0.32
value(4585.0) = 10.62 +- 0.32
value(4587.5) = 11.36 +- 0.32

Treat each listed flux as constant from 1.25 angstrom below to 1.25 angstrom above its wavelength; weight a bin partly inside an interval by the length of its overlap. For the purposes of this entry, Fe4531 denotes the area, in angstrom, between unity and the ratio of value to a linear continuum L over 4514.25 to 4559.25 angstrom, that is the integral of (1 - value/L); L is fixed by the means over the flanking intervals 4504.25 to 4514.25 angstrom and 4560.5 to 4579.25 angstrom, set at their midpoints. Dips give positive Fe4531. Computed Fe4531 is 4.20 angstrom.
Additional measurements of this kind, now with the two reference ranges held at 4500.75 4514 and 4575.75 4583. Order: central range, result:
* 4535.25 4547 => 0.7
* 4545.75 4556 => 0.7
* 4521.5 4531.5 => 1.2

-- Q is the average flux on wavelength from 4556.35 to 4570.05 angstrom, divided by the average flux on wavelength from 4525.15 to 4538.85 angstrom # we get 1.16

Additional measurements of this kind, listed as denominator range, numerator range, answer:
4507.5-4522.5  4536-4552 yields 0.95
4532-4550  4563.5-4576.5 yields 1.11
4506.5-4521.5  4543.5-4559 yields 0.94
